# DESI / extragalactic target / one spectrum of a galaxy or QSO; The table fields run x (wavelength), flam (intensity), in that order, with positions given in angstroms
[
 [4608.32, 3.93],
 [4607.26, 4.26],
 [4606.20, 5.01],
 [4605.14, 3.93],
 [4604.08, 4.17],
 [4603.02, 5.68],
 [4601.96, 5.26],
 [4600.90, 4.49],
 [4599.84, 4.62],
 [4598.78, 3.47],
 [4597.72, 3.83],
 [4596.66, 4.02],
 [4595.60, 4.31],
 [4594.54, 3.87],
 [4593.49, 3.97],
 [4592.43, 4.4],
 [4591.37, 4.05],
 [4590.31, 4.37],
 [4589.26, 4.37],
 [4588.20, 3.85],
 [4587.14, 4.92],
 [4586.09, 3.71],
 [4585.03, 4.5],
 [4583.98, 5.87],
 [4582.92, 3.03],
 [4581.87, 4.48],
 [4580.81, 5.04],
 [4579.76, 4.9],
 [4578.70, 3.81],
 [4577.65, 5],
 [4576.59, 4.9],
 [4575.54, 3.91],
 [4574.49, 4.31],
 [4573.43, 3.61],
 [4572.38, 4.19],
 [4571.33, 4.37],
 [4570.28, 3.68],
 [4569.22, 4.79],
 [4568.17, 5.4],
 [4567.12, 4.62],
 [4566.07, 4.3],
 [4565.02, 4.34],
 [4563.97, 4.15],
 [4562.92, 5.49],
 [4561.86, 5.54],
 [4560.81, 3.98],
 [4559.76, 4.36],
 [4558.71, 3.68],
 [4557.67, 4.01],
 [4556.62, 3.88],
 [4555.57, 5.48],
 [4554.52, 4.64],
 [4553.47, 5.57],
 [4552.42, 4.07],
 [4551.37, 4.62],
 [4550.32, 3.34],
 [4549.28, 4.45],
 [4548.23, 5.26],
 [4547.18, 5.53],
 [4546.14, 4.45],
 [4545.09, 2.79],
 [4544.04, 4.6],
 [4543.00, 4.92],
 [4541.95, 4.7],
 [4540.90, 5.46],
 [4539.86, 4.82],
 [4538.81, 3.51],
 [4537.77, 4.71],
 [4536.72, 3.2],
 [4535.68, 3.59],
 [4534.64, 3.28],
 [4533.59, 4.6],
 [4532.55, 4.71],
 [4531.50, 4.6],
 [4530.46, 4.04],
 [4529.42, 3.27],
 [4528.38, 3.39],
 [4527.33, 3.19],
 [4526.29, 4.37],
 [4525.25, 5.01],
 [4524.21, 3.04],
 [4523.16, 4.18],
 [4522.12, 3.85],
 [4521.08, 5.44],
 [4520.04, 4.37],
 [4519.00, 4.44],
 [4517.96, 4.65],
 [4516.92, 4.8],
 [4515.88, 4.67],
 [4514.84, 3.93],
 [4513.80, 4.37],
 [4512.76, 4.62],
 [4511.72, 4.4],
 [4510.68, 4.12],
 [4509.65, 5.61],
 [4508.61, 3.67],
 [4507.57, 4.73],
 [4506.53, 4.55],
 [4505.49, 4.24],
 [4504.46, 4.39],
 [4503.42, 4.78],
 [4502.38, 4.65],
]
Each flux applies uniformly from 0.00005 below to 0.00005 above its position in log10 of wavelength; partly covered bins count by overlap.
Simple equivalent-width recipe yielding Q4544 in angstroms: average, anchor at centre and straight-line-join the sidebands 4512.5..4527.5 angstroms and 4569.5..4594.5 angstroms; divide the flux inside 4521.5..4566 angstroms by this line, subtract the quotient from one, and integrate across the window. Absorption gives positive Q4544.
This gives 0.3 angstroms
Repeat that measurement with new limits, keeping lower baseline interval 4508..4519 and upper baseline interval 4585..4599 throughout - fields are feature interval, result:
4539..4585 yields -2.8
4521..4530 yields 1.1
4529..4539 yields 0.9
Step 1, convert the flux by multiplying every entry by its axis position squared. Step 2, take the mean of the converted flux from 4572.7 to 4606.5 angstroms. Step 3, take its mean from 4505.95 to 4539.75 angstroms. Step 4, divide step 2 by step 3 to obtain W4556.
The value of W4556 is 1.06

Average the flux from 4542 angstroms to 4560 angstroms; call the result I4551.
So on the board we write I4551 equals 4.46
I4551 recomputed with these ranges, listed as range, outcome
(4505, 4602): 4.36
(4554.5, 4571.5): 4.51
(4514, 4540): 4.14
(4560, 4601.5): 4.37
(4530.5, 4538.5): 4.08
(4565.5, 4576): 4.32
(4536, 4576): 4.44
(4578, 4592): 4.39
